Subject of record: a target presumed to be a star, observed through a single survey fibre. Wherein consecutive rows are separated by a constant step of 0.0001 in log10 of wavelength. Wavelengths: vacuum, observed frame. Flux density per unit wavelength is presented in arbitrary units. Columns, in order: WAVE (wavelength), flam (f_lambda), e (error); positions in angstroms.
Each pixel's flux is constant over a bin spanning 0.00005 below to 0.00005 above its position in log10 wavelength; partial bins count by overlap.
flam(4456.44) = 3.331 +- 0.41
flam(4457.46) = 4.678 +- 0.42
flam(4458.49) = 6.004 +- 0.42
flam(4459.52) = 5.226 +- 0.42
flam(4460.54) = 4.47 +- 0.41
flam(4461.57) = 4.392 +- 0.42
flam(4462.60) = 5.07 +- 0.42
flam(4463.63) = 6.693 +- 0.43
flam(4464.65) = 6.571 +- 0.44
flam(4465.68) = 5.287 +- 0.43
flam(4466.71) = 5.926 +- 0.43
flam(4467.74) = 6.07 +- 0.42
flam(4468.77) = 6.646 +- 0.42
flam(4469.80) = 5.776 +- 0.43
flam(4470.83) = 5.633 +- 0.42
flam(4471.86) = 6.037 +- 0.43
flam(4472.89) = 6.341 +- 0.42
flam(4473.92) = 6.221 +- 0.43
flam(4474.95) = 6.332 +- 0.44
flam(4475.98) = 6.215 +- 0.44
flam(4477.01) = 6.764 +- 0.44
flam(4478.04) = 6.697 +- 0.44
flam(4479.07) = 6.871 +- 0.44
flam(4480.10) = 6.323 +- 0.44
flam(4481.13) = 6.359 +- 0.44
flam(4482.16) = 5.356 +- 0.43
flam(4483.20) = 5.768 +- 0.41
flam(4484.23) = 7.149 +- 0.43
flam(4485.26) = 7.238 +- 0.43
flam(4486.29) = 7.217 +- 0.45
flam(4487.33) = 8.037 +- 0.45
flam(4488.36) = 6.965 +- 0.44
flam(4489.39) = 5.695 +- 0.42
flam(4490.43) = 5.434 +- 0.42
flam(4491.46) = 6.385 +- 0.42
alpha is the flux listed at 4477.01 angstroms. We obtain 6.764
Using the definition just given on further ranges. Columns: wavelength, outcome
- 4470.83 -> 5.633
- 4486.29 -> 7.217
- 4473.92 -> 6.221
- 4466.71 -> 5.926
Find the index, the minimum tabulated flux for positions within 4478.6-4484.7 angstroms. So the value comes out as 5.356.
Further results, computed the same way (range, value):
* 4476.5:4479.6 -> 6.697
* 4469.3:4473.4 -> 5.633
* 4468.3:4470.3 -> 5.776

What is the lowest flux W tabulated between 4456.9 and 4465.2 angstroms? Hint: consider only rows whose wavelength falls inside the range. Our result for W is 4.392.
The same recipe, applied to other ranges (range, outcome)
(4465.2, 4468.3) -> 5.287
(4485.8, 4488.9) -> 6.965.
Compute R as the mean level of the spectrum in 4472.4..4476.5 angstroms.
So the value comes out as 6.28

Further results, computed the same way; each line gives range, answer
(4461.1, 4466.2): 5.61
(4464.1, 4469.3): 6.11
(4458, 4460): 5.61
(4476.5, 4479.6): 6.78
